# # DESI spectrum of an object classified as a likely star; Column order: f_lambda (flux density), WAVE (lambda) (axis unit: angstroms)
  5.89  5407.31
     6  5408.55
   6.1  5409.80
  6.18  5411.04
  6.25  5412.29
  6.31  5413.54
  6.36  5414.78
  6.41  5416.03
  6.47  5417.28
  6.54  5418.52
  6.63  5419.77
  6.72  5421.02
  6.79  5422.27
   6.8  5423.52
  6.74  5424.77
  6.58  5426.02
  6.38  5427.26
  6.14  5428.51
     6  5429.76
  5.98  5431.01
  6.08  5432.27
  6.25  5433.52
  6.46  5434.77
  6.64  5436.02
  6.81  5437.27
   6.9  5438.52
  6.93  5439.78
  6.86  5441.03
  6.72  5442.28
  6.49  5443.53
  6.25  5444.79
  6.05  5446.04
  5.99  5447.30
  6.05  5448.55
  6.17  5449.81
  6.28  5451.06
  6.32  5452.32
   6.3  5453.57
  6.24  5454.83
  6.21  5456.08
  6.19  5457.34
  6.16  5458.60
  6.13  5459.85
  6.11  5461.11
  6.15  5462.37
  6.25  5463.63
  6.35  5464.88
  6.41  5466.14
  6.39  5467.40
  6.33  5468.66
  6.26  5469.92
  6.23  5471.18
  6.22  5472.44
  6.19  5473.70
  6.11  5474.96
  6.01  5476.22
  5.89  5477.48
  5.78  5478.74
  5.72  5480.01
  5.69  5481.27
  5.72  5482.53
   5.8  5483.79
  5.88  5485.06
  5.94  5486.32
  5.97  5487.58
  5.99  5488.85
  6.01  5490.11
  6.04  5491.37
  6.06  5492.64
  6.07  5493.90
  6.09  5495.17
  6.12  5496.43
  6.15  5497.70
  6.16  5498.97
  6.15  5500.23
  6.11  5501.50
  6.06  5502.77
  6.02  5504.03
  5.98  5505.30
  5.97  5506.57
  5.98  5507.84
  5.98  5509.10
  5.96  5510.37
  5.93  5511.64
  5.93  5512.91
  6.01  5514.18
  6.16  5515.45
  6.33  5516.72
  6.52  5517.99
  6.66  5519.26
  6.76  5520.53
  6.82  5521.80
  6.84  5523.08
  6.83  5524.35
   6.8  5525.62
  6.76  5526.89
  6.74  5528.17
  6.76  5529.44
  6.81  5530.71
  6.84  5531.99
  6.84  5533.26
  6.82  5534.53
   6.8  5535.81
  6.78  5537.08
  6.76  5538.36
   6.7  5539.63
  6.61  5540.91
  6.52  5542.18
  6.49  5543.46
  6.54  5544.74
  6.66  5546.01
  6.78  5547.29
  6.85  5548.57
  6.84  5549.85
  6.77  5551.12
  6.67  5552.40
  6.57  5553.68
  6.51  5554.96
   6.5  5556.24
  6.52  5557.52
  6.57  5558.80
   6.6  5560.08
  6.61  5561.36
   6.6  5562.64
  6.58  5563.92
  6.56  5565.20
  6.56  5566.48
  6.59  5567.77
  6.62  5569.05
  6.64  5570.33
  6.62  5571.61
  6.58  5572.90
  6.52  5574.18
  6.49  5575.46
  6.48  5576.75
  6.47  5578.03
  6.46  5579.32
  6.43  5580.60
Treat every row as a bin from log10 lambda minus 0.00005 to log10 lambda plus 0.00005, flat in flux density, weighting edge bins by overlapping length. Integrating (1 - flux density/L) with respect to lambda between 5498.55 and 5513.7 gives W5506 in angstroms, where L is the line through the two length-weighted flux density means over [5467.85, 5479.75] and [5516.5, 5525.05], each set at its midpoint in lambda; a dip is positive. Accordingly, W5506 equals 1.15 angstroms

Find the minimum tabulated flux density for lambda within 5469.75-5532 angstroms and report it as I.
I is 5.69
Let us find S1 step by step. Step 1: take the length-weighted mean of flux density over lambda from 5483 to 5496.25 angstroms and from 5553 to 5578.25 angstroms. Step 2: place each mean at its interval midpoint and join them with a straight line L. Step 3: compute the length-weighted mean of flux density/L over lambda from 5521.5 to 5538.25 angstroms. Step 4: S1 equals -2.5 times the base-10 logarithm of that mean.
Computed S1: -0.084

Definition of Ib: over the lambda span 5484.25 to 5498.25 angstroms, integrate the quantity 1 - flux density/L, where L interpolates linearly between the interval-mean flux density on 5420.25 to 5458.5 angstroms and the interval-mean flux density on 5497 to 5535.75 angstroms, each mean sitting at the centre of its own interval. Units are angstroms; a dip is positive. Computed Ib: 0.8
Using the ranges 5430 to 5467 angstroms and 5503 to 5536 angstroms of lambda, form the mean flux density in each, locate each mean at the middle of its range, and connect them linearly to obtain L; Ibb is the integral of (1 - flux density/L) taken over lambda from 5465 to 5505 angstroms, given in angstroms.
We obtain 2.1 angstroms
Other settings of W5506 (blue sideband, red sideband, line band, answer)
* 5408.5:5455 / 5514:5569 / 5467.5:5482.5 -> 1.1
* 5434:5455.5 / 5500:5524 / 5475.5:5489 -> 1.0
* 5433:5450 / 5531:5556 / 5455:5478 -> 1.2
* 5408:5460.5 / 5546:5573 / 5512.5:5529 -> 0.0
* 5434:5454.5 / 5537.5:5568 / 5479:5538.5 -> 2.5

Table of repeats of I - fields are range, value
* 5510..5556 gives 5.93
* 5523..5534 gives 6.74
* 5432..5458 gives 5.99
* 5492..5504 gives 6.06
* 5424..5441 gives 5.98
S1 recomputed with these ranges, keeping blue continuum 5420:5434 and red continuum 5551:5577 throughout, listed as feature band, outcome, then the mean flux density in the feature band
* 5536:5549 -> -0.020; 6.67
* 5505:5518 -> 0.080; 6.05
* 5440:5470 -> 0.027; 6.29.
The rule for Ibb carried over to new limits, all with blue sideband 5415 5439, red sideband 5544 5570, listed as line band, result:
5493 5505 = 0.8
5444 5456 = 0.6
